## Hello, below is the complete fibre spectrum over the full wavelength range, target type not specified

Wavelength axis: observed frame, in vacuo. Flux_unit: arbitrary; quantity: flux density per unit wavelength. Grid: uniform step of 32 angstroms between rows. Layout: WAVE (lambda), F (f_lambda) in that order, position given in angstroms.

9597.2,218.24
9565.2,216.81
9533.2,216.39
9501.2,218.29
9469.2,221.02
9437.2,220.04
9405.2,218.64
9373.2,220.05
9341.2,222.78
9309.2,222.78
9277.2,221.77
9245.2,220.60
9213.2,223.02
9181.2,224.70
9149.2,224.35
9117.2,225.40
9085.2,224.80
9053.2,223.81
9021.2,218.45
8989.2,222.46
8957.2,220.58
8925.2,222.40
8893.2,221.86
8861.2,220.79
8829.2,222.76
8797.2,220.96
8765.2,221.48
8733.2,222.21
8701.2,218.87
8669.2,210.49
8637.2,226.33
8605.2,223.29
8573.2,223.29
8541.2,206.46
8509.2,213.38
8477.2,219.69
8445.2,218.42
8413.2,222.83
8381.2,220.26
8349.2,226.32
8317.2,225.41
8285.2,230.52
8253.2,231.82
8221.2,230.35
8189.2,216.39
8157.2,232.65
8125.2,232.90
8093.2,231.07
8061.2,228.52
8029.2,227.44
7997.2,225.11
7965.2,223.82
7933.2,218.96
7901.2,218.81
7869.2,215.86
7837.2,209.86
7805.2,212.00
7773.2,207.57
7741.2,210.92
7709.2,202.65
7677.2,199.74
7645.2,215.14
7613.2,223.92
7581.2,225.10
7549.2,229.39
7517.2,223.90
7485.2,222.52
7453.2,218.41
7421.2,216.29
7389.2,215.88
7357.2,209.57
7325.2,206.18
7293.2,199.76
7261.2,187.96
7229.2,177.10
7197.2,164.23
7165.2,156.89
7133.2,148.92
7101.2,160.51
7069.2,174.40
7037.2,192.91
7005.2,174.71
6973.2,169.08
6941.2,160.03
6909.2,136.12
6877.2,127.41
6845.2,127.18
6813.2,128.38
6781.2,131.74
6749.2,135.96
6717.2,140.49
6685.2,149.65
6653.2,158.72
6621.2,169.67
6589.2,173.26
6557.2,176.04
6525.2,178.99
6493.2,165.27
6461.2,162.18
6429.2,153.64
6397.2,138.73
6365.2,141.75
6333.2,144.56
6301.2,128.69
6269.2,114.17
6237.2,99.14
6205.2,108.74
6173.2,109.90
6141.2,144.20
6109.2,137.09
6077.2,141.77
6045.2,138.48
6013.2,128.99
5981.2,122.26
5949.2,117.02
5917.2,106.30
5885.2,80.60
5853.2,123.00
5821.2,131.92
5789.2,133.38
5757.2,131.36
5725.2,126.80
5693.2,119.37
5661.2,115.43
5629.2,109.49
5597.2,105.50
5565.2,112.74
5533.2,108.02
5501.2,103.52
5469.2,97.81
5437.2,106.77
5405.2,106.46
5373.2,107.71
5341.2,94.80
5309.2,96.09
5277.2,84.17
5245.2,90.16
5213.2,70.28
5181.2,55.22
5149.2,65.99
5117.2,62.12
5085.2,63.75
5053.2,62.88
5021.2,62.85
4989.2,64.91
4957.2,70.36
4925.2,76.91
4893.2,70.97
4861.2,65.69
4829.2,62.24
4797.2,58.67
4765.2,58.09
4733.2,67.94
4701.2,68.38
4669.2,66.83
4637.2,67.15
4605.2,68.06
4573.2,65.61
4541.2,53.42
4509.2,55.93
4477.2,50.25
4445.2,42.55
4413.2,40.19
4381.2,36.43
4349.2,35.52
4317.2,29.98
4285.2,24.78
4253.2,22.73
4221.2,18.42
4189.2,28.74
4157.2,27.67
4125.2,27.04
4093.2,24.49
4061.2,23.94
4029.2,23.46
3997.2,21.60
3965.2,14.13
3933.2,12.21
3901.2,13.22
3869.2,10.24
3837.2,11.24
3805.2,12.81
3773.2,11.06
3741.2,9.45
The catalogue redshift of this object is 0.00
